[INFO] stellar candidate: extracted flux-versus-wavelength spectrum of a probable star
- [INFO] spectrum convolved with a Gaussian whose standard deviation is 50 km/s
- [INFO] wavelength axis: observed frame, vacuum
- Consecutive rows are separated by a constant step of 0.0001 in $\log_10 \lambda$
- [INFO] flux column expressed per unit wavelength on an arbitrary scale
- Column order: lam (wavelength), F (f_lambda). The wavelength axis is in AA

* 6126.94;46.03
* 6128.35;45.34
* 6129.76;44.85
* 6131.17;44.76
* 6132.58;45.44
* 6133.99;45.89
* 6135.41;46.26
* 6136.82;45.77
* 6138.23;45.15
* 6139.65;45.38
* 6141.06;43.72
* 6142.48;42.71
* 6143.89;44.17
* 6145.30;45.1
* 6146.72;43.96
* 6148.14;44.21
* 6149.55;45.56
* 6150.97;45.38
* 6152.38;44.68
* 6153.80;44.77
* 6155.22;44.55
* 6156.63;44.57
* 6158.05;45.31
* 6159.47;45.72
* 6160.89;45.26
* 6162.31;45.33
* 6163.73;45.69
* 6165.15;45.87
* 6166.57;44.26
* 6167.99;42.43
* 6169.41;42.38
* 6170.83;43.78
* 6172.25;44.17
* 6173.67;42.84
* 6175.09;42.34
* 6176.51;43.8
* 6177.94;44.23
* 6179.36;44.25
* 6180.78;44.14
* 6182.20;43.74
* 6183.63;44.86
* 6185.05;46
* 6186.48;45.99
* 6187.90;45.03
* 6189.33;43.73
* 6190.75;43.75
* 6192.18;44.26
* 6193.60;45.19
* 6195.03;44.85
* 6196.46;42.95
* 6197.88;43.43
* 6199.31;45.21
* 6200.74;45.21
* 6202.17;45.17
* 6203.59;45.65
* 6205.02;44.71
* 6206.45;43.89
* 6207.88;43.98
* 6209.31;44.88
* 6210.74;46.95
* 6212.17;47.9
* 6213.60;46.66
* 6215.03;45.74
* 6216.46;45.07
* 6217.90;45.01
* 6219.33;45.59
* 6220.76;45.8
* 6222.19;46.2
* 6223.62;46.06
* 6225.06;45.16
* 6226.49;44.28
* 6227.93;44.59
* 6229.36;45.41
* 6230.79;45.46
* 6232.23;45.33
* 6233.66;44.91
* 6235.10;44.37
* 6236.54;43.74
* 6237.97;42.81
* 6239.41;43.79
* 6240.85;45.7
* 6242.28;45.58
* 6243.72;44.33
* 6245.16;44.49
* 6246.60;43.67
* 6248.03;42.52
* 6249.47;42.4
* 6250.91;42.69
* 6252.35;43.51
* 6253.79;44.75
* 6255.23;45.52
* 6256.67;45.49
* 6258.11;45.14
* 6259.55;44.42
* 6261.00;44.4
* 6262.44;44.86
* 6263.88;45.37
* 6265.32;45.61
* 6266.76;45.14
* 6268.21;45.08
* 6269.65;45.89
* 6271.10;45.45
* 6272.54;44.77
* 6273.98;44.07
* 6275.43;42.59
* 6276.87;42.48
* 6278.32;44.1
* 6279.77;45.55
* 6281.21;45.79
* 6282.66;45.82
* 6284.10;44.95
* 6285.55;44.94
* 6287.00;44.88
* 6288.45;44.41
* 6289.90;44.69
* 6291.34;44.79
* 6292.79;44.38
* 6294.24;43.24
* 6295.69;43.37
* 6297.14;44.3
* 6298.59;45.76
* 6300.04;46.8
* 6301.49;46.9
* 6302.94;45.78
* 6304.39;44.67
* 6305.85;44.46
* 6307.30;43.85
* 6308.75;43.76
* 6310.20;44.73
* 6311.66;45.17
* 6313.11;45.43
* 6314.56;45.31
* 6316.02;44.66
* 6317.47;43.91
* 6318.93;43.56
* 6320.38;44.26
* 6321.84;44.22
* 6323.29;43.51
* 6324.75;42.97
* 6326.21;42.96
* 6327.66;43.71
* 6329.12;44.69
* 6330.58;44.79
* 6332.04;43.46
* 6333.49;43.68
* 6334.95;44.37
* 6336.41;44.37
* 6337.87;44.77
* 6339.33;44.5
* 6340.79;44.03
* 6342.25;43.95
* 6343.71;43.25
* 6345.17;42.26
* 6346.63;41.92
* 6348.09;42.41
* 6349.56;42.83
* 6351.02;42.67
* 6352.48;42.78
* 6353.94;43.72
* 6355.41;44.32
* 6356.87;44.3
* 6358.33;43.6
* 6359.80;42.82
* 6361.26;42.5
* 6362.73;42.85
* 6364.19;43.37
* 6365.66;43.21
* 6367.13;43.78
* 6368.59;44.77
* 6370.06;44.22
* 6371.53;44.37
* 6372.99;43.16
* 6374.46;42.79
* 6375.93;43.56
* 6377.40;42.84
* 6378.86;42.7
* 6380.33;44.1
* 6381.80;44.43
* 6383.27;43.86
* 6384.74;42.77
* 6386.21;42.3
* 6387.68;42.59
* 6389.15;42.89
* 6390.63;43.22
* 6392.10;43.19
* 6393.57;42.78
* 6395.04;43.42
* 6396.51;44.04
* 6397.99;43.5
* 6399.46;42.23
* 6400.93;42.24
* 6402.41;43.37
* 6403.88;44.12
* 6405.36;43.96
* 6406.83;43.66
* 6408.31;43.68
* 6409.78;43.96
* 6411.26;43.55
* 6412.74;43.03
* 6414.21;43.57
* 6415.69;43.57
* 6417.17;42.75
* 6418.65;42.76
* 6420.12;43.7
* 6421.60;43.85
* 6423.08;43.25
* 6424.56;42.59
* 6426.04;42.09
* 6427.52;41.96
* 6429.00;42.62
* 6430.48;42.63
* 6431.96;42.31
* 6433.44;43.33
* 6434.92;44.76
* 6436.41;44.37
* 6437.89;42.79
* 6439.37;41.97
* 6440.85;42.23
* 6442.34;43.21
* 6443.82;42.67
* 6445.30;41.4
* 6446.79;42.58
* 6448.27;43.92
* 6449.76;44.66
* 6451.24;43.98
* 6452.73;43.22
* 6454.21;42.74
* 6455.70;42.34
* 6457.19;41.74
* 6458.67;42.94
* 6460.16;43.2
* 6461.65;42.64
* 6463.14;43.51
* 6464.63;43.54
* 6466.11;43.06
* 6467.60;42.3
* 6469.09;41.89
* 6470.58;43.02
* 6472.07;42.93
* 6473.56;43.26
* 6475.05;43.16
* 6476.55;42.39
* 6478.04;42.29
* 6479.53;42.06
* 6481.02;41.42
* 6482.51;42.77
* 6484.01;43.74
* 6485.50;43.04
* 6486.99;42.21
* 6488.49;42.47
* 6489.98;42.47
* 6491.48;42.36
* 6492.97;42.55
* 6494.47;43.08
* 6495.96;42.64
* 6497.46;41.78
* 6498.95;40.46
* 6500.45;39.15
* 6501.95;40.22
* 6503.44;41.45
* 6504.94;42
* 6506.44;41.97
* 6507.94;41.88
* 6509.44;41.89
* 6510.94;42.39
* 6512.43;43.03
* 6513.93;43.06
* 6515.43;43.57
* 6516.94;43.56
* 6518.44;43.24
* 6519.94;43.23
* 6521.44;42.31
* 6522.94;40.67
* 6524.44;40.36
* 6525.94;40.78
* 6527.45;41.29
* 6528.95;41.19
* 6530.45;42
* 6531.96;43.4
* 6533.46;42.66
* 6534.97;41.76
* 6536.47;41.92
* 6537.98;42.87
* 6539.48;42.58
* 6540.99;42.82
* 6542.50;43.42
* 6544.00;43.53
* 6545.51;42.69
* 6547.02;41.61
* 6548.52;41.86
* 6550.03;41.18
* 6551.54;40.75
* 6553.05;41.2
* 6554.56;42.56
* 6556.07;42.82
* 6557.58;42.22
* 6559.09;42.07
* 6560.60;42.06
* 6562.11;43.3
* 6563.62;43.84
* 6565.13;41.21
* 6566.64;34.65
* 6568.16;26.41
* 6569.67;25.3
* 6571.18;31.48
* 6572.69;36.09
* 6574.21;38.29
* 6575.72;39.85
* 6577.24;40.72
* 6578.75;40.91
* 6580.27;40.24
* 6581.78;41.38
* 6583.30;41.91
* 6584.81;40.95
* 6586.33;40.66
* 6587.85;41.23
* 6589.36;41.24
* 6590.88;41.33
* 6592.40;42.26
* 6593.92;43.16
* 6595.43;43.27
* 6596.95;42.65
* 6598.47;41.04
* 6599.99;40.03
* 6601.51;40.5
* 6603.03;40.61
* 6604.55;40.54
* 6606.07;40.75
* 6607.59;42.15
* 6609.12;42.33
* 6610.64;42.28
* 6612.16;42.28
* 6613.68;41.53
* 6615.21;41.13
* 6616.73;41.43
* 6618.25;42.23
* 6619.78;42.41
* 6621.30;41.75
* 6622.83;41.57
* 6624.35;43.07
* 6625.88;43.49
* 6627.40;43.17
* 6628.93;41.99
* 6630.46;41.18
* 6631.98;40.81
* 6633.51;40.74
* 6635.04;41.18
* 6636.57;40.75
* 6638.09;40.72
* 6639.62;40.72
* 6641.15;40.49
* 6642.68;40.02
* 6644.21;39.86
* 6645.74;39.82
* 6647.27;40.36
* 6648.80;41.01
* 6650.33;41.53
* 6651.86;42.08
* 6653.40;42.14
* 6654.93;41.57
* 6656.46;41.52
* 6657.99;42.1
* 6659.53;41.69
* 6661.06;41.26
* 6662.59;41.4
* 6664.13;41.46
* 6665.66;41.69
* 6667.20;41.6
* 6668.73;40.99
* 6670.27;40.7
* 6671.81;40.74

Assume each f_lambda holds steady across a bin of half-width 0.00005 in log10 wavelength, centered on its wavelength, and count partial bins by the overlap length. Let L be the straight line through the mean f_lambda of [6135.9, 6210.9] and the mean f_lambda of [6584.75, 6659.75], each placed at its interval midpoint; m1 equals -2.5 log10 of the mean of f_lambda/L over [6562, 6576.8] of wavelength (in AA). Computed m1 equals 0.17 mag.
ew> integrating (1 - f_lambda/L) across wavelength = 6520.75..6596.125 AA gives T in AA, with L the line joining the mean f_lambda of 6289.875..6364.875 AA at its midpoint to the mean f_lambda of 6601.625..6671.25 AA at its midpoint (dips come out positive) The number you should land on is 2.50 AA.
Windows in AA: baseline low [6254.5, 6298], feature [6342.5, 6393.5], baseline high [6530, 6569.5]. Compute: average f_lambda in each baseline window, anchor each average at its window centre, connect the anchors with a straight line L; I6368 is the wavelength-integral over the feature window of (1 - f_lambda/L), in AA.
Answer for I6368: 0.3 AA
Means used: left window 44.7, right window 41.2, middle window 43.2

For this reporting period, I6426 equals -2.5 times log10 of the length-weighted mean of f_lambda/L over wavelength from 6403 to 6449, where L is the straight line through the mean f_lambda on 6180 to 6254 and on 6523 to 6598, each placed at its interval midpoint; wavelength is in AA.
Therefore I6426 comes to -0.02 mag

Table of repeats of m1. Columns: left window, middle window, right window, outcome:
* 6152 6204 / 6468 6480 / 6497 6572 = -0.02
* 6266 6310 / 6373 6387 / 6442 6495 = 0.01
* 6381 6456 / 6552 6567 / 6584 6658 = 0.01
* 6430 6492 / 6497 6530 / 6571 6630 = 0.01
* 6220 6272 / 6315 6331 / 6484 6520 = 0.00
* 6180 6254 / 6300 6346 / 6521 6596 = -0.02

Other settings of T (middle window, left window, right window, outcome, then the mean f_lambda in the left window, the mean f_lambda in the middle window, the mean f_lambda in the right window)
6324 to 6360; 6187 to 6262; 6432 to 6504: 0.1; 44.8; 43.6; 42.6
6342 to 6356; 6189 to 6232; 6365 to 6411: 0.3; 45.1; 43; 43.4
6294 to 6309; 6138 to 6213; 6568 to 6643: -0.5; 44.6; 44.9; 40.6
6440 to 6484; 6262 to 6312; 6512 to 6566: 0.2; 44.8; 42.8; 42.3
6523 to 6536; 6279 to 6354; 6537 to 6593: -0.3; 44.3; 41.6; 40.3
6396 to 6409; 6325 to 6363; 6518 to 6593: -0.2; 43.5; 43.4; 40.7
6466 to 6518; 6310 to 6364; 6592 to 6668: 0.3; 43.7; 42.3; 41.5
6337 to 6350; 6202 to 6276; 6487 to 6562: 0.2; 44.9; 43.3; 42.1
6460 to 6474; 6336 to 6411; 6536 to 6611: -0.3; 43.4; 42.9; 40.6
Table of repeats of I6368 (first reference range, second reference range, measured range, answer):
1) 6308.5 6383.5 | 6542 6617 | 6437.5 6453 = -0.22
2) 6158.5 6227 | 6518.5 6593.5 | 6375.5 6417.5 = -0.83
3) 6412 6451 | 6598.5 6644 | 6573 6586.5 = 0.44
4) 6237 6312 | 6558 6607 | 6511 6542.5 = -1.35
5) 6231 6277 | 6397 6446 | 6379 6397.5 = 0.03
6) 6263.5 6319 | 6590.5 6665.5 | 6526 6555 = 0.15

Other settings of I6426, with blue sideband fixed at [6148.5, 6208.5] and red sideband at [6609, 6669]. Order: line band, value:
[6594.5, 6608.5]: 0.01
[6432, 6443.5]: -0.01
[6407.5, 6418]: -0.01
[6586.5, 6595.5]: 0.00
